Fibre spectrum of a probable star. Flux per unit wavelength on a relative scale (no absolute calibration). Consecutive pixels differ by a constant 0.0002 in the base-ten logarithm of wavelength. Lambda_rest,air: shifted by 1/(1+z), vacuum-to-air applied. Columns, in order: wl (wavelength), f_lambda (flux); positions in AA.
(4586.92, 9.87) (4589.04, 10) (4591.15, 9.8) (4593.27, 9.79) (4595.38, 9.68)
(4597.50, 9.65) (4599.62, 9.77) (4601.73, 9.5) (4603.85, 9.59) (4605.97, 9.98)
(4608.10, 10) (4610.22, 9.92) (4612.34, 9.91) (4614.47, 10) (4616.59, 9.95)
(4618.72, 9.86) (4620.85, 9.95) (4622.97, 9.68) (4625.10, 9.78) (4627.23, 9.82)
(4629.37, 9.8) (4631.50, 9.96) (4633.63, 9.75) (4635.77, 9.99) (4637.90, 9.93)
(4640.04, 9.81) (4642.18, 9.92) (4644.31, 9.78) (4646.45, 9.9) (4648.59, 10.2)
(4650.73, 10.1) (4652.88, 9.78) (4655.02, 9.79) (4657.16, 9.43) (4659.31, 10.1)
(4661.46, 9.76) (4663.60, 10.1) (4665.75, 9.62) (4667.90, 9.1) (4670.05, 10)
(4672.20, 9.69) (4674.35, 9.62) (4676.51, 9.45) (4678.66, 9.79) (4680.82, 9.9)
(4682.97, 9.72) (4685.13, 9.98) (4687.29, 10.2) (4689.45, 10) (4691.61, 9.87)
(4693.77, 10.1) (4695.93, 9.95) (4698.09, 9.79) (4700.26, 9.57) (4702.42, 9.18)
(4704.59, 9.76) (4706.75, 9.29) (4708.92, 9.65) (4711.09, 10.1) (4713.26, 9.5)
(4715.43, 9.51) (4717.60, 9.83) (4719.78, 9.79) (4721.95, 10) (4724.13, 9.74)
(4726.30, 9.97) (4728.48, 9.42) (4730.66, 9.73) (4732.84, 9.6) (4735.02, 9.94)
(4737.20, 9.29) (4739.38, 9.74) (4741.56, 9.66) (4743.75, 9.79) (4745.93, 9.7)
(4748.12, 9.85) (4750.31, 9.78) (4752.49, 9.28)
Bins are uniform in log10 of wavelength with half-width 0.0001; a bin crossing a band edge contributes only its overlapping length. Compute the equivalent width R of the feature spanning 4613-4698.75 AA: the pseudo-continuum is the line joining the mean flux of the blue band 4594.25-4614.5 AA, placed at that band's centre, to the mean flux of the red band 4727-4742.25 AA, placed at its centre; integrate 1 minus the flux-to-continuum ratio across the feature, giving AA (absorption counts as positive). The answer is -1.1 AA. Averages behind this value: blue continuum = 9.79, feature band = 9.85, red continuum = 9.63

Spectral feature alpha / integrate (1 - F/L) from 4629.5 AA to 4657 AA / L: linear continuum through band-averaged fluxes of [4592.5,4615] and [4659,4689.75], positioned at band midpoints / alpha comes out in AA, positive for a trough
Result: -0.3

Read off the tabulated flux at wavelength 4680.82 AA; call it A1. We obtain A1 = 9.9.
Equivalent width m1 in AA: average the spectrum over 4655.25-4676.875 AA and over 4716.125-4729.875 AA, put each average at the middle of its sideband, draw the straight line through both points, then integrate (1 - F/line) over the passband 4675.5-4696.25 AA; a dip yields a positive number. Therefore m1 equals -0.36 AA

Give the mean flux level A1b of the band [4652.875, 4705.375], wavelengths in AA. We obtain 9.77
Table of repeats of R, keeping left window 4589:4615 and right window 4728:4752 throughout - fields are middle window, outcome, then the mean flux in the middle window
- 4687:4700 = -0.3 AA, 9.95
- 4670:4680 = 0.1 AA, 9.68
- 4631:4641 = -0.1 AA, 9.88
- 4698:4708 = 0.2 AA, 9.49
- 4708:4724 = -0.1 AA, 9.76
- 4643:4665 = -0.3 AA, 9.89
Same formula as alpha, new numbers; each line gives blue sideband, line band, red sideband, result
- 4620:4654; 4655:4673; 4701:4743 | 0.16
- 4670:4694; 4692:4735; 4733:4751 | 0.25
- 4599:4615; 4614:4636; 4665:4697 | -0.08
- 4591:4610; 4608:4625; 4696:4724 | -0.27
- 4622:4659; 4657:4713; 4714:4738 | 0.11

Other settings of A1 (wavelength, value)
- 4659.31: 10.1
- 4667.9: 9.1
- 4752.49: 9.28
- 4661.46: 9.76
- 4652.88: 9.78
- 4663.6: 10.1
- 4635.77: 9.99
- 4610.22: 9.92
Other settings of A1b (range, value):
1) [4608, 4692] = 9.85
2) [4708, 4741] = 9.72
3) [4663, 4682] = 9.69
